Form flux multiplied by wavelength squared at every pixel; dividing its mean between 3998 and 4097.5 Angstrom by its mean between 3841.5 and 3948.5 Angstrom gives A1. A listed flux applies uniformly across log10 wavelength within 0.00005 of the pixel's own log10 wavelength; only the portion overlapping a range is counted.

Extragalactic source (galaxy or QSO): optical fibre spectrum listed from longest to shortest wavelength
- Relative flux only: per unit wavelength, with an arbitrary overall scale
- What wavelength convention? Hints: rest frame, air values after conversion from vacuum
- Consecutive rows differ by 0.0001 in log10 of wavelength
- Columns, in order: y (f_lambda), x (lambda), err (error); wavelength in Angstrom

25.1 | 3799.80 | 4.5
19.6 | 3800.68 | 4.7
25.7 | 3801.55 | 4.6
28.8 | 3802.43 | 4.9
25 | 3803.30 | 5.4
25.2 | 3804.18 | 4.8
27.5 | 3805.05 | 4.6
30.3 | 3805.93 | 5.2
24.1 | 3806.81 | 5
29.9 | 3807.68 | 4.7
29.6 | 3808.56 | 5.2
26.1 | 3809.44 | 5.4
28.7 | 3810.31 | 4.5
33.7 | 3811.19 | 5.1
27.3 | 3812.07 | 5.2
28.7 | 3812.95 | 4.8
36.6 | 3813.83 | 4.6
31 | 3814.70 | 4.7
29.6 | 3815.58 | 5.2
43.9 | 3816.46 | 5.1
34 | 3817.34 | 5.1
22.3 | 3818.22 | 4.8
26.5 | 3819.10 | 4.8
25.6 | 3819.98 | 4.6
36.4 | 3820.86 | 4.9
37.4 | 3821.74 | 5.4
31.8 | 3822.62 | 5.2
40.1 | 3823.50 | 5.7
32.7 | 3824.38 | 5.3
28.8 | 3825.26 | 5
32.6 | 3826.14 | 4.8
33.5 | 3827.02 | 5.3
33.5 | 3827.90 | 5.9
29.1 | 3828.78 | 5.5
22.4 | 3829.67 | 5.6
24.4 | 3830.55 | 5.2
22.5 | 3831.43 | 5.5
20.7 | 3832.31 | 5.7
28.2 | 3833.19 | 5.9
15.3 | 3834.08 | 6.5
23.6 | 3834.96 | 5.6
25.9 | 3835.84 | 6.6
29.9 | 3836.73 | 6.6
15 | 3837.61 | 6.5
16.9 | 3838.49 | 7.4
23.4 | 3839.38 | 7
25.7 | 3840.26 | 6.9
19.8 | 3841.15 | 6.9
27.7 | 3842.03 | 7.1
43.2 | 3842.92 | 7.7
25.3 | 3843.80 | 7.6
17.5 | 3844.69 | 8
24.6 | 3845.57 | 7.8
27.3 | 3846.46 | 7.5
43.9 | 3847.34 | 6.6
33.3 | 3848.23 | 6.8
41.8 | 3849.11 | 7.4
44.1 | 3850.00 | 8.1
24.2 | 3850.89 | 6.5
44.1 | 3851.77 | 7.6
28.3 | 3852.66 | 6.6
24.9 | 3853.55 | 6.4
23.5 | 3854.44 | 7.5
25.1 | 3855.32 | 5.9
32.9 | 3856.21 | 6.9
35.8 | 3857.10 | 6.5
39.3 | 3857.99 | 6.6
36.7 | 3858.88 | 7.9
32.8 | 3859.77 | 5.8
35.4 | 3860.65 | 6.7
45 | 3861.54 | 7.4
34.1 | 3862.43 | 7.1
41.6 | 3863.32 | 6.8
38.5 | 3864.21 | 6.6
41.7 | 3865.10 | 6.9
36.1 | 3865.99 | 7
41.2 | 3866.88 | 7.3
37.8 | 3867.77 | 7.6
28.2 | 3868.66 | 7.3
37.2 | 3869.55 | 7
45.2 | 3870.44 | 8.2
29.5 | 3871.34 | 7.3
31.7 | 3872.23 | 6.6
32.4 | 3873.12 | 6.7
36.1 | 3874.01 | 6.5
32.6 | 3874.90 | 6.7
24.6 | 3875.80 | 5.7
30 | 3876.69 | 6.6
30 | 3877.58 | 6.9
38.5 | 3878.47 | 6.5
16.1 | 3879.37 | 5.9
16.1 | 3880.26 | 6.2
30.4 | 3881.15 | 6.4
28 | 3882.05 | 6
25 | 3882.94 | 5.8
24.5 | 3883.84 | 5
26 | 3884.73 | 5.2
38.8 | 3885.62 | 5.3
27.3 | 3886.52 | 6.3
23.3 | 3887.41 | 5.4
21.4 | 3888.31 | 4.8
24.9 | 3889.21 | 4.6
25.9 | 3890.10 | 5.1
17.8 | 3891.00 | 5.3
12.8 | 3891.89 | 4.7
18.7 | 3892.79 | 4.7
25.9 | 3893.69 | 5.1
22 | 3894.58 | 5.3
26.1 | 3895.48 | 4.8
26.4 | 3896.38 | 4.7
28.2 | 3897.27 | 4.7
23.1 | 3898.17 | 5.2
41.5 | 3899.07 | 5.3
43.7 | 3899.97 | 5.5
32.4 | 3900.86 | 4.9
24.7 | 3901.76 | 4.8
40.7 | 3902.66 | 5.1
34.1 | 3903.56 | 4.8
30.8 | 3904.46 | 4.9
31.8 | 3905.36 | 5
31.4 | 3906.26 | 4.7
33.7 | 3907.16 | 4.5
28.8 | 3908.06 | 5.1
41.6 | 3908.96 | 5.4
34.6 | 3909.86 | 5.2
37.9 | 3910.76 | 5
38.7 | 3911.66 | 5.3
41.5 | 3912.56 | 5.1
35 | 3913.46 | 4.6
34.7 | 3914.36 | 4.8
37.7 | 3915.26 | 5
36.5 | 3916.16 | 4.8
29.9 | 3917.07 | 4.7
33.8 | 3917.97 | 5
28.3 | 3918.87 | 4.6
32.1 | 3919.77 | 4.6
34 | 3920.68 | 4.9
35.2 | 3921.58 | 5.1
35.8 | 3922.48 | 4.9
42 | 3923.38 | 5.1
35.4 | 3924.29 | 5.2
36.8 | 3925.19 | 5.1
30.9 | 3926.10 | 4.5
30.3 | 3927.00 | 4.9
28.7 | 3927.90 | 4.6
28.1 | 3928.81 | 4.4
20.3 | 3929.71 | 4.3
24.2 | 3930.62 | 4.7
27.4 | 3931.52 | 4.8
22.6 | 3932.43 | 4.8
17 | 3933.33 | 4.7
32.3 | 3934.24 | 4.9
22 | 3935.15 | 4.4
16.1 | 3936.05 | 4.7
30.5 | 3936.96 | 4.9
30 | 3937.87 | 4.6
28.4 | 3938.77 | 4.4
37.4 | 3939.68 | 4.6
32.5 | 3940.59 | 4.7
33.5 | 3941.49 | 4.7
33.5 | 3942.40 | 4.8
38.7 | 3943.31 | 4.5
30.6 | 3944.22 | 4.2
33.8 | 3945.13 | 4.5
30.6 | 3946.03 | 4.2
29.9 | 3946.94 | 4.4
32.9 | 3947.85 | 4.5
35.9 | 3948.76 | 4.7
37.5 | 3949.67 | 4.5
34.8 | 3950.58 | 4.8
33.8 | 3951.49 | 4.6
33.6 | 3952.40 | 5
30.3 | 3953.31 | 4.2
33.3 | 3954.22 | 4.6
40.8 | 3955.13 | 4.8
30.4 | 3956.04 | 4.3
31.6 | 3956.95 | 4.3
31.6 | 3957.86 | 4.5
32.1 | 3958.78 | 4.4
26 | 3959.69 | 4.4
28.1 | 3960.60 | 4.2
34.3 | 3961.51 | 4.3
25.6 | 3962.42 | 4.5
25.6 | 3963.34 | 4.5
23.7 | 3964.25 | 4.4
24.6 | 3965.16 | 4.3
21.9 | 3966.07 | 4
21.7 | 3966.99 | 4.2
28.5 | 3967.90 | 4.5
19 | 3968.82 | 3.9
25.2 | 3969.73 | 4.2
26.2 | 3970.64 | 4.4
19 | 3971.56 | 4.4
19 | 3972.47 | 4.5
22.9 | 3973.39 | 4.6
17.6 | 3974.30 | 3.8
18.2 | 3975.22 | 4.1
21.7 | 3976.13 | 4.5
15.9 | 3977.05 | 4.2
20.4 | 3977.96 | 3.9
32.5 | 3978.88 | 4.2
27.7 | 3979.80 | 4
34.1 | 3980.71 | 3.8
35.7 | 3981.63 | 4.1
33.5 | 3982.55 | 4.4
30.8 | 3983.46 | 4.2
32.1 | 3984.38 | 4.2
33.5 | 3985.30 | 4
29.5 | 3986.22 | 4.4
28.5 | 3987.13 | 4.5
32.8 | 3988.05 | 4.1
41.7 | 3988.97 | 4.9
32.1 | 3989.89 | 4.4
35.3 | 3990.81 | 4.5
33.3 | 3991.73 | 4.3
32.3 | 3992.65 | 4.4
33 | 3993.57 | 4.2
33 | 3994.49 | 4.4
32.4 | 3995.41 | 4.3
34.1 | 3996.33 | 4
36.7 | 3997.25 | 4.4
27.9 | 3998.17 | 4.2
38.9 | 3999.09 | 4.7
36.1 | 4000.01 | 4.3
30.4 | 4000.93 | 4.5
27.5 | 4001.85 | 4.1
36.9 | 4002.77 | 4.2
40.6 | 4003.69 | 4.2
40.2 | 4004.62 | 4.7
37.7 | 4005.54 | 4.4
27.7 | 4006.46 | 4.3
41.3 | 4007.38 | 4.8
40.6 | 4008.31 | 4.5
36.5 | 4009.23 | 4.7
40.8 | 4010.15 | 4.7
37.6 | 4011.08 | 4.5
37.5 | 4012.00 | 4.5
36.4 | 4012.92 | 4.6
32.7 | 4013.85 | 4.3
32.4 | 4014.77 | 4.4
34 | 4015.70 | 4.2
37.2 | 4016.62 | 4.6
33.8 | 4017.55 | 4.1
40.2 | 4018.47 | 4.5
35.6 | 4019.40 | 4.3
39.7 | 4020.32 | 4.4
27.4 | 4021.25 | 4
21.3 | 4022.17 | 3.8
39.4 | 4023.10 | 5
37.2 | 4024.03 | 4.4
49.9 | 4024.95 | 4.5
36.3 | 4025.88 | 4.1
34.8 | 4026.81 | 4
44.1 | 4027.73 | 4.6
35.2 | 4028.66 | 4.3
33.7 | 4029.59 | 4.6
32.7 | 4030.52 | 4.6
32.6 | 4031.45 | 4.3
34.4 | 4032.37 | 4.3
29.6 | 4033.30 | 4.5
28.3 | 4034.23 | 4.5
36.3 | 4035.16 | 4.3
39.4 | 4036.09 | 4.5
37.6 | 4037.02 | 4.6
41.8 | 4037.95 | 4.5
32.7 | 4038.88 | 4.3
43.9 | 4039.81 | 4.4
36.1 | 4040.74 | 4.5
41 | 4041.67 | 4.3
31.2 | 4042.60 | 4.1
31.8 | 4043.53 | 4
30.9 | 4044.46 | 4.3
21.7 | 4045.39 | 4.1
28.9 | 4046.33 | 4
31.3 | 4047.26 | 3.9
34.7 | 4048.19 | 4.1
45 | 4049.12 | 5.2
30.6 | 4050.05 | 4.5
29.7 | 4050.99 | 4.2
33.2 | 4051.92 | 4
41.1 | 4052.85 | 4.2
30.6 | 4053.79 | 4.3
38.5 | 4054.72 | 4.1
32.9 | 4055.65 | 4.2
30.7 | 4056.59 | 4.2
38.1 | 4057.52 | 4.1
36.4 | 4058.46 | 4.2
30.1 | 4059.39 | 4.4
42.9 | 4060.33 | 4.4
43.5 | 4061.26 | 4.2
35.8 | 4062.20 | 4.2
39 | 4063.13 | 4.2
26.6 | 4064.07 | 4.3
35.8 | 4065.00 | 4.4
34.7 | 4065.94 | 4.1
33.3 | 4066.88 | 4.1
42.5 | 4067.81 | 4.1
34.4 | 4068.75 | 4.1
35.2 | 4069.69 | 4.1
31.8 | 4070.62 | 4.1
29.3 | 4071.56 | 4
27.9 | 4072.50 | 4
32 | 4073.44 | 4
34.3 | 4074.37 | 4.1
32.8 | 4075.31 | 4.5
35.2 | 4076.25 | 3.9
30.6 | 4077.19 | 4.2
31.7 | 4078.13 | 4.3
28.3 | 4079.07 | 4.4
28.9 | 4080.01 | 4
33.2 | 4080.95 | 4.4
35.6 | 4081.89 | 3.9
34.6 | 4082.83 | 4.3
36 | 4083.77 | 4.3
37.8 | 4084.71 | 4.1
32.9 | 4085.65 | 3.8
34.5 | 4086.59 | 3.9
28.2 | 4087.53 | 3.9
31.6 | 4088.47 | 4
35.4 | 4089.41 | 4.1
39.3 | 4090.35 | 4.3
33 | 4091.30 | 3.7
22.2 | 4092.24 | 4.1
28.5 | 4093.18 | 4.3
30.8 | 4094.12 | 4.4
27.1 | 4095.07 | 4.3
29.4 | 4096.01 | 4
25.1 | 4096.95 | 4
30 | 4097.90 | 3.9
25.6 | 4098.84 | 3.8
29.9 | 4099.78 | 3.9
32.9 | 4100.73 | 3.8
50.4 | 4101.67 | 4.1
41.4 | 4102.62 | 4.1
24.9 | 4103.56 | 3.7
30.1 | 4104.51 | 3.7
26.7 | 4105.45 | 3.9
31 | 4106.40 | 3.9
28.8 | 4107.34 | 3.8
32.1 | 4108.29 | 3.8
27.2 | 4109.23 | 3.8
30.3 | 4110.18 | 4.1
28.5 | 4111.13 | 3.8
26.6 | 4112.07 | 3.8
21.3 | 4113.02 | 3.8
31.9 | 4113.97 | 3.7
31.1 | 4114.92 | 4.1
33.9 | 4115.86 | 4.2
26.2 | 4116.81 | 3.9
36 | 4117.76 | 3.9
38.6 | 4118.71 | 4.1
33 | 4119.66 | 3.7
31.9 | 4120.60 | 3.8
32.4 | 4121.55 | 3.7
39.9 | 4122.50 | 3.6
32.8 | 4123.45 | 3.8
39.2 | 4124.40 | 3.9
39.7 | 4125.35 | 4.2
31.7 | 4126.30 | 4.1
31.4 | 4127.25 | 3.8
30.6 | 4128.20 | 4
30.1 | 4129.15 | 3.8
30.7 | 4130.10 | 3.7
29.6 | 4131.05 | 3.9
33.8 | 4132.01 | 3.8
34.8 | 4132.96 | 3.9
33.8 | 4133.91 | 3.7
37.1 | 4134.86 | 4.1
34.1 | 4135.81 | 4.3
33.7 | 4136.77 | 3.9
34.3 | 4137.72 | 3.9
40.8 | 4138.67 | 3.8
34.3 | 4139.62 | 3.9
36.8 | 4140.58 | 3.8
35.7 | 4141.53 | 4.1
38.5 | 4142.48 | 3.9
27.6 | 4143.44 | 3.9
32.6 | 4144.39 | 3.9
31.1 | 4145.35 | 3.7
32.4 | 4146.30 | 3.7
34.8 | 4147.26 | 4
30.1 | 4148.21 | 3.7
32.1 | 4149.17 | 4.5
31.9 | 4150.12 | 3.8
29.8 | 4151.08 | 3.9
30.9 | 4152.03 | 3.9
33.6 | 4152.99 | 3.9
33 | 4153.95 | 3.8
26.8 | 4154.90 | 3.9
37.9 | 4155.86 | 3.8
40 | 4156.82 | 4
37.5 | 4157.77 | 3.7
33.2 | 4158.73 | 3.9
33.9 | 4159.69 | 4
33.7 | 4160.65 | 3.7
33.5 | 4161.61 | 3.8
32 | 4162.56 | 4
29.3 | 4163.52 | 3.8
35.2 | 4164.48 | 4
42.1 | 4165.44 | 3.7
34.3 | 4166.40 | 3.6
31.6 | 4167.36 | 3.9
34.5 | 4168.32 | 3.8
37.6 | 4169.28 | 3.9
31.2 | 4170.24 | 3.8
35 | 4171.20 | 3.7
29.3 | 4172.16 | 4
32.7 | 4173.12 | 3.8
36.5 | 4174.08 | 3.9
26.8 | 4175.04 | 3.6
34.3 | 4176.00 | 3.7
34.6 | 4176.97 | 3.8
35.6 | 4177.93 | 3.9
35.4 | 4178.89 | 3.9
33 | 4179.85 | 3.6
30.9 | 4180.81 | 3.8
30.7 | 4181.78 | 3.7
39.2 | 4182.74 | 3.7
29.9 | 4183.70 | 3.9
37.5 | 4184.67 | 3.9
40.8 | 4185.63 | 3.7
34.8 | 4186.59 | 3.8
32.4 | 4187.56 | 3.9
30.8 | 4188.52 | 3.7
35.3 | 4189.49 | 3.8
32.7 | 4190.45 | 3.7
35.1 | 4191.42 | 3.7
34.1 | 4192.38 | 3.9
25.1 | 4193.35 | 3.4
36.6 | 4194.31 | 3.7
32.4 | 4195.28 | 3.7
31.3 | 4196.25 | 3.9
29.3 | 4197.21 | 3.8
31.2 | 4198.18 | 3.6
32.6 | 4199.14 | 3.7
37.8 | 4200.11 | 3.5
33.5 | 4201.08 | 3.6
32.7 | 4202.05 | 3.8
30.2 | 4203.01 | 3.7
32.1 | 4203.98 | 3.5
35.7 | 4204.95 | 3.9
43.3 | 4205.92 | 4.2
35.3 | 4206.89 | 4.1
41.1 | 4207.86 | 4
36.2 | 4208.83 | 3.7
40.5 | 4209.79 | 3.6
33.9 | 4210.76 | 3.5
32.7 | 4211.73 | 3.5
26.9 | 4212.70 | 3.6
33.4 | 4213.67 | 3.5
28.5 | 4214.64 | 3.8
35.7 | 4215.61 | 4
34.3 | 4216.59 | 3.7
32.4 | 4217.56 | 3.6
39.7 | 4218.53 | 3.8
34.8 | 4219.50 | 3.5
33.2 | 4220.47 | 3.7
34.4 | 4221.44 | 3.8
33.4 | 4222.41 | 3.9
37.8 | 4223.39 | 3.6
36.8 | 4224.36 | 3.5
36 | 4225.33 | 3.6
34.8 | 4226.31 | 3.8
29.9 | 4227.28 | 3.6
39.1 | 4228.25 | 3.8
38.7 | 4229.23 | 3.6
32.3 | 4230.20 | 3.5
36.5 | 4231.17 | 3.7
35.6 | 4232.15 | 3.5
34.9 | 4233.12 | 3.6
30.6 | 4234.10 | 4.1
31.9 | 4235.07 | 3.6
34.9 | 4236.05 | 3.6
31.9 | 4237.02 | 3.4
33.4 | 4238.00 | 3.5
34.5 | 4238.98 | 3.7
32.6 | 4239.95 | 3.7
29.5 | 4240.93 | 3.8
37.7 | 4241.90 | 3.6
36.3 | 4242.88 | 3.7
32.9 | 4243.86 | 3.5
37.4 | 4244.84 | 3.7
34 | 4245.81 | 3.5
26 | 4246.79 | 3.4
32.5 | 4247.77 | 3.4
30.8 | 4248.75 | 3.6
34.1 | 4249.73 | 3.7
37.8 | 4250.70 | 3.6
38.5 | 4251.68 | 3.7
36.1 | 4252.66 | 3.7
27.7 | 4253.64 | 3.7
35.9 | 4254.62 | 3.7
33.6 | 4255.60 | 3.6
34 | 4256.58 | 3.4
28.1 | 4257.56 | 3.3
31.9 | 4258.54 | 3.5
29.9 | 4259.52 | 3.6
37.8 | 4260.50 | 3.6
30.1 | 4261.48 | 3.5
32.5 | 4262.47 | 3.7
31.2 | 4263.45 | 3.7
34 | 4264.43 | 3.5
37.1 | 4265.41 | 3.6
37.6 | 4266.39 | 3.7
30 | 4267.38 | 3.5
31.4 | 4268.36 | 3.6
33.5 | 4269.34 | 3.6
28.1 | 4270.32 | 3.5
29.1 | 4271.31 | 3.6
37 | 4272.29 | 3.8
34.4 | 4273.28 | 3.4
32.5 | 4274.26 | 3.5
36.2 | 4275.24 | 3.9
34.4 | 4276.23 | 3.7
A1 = 1.2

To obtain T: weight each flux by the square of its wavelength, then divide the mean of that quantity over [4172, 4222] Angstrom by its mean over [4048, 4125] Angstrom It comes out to 1.1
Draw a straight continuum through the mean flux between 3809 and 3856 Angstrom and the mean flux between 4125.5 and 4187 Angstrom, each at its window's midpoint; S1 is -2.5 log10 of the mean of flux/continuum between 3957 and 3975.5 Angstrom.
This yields 0.24 mag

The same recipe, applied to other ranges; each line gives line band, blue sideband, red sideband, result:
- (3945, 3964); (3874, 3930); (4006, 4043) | 0.03 mag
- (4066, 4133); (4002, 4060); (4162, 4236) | 0.09 mag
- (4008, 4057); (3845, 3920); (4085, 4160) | -0.09 mag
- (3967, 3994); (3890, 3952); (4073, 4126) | 0.13 mag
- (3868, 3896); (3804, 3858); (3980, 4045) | 0.13 mag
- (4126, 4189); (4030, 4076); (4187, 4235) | 0.02 mag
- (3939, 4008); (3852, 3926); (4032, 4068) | 0.09 mag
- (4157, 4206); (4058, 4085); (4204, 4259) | 0.02 mag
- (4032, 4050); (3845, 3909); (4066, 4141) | -0.08 mag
